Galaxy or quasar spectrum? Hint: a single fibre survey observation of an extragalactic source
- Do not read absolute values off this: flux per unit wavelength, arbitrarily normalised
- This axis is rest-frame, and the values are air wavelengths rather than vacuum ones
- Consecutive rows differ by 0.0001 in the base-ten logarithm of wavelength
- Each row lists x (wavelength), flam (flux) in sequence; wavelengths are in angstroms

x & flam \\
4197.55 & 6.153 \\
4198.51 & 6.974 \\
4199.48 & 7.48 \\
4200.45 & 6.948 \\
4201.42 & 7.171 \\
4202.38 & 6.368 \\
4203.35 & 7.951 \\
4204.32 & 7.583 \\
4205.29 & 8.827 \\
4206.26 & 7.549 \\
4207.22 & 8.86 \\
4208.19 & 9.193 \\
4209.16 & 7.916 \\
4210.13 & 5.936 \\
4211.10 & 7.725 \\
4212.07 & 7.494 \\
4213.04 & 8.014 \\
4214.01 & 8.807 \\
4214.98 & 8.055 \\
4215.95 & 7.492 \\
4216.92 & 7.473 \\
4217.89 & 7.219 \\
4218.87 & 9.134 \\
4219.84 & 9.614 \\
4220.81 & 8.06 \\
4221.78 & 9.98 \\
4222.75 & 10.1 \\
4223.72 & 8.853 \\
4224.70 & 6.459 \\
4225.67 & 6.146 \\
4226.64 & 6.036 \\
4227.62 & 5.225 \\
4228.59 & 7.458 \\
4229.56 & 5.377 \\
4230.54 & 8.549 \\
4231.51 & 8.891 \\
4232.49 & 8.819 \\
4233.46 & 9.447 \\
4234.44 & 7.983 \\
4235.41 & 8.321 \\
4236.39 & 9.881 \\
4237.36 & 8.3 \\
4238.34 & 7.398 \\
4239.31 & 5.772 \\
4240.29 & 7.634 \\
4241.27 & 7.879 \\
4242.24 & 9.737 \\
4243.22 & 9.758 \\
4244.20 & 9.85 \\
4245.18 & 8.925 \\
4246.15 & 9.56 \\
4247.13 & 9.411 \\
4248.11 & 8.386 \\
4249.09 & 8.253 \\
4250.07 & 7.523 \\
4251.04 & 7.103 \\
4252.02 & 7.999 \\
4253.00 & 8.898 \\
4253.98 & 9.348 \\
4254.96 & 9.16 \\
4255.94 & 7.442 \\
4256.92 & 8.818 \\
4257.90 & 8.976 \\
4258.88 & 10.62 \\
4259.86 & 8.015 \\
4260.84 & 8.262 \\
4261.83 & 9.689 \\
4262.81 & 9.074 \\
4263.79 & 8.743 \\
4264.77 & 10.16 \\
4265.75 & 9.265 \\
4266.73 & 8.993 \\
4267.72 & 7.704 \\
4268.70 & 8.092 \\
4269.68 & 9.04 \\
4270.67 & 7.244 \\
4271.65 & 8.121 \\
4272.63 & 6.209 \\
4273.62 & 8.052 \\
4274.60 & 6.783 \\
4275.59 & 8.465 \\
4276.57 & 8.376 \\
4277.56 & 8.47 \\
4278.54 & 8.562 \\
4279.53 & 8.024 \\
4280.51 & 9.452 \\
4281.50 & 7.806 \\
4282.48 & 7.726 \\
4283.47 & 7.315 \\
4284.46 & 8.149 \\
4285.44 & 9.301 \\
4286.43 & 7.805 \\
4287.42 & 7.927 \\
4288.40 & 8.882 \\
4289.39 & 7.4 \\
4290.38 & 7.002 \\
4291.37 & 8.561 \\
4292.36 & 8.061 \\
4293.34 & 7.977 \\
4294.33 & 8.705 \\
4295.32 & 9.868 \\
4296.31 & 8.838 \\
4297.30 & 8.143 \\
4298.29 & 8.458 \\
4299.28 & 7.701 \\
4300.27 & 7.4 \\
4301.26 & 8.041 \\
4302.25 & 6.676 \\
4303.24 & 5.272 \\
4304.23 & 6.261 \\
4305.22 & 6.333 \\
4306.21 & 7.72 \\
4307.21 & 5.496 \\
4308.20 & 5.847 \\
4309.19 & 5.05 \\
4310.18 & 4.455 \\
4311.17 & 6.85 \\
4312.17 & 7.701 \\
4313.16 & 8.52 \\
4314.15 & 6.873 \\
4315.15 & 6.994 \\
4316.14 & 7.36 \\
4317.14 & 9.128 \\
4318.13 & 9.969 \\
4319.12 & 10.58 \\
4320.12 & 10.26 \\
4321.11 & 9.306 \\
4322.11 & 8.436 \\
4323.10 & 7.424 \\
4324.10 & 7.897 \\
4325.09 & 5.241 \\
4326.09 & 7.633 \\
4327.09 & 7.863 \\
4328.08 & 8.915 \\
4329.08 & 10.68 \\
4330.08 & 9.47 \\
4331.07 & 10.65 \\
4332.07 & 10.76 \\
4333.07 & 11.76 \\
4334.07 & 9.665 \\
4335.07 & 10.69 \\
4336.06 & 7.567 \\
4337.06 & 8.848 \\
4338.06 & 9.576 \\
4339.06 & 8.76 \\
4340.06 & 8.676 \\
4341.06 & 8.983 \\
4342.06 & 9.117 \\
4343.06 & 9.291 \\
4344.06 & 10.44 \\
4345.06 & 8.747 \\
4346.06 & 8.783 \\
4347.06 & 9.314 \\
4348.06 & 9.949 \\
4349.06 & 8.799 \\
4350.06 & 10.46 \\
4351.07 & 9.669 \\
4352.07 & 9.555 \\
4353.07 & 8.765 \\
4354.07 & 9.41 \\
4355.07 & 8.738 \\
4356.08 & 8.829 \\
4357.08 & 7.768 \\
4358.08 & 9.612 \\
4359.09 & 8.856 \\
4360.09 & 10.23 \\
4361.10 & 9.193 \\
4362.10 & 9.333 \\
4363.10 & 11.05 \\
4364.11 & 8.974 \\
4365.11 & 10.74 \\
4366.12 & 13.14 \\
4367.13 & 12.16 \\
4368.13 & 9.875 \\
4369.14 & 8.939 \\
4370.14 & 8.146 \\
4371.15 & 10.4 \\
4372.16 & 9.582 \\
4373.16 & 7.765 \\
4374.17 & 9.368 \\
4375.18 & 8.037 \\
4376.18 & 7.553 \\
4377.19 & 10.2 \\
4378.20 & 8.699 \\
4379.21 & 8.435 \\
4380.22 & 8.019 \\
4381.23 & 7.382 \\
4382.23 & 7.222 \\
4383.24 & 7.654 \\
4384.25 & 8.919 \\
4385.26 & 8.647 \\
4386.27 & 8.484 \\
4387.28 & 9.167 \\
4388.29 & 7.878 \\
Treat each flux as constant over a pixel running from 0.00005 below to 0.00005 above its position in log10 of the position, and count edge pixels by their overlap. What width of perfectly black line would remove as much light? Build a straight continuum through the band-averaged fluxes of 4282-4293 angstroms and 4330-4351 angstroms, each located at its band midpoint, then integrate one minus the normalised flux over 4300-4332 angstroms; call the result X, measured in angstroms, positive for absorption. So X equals 4.0 angstroms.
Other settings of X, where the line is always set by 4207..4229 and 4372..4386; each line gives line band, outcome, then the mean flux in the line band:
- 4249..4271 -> -1.8 angstroms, 8.64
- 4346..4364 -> -2.3 angstroms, 9.36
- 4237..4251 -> -0.8 angstroms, 8.42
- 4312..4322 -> -0.6 angstroms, 8.69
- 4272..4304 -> 0.5 angstroms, 7.97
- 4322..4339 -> -1.6 angstroms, 9.01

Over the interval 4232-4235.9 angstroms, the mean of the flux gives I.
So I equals 8.64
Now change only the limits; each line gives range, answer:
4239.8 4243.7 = 8.75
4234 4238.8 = 8.39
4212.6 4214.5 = 8.42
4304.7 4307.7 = 6.5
